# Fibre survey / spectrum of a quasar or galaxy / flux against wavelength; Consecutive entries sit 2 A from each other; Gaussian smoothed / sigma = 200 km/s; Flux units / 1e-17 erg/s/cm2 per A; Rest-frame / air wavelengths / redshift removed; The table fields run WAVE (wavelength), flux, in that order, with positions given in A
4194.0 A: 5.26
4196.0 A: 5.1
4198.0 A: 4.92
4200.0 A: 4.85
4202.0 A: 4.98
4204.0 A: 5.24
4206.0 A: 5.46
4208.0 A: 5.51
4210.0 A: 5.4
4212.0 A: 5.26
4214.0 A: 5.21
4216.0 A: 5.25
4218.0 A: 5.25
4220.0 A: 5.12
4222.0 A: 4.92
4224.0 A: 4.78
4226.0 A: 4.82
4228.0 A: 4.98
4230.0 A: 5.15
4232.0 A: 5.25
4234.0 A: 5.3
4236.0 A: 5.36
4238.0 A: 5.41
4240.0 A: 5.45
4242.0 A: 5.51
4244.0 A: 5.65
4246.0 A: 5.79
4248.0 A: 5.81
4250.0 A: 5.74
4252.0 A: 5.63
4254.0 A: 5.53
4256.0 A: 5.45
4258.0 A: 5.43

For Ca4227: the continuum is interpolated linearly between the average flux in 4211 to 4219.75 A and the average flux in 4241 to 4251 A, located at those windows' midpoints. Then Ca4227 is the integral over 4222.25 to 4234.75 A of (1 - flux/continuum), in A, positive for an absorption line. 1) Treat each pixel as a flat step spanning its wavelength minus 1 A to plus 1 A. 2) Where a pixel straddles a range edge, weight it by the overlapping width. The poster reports 0.9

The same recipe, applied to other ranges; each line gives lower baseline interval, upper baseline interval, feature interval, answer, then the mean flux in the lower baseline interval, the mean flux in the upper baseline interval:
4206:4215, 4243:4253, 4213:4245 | 1.9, 5.36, 5.72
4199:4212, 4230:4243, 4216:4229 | 0.8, 5.24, 5.36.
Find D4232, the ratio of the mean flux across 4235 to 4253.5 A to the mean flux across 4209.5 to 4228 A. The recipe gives 1.10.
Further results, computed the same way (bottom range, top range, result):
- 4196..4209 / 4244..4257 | 1.10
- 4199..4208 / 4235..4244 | 1.05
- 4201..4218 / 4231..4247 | 1.03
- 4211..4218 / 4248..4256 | 1.07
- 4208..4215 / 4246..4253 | 1.08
